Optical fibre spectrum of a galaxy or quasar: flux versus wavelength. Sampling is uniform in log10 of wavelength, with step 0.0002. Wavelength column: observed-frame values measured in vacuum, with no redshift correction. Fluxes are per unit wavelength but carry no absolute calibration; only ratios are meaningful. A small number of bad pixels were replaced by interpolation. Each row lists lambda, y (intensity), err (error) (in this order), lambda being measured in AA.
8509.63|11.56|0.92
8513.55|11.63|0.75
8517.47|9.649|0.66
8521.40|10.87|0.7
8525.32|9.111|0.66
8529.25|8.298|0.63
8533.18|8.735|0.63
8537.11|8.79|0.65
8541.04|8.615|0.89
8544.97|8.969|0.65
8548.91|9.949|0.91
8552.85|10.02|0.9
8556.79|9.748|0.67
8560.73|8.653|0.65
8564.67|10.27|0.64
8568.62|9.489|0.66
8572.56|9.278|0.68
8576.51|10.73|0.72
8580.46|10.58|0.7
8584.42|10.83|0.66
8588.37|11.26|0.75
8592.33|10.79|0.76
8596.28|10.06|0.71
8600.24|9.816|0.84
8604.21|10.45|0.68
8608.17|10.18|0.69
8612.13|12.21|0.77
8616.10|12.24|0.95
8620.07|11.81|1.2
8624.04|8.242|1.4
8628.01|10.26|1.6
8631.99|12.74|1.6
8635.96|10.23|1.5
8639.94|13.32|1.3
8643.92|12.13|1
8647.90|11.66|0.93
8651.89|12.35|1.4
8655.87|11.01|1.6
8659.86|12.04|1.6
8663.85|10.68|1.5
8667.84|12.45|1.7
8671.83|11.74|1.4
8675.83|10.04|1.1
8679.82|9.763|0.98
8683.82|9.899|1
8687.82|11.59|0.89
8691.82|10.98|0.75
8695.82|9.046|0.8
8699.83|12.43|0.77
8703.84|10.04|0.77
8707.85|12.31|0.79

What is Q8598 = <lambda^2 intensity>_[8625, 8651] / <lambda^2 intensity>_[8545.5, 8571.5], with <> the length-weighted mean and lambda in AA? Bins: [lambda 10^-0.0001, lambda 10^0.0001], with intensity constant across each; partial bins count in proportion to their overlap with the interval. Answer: 1.2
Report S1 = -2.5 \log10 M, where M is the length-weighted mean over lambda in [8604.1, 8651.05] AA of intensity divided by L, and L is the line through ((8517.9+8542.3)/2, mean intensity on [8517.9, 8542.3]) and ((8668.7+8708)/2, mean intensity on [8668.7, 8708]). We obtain -0.12 mag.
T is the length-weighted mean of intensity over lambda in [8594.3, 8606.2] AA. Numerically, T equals 10.1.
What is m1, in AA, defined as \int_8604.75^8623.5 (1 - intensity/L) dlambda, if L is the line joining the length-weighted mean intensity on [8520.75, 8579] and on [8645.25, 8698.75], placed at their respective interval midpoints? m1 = -1.8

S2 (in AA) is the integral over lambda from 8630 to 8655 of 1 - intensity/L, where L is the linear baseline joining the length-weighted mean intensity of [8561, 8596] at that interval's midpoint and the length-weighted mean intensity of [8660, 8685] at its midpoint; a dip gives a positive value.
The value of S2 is -3.1 AA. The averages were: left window 10.3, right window 10.9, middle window 12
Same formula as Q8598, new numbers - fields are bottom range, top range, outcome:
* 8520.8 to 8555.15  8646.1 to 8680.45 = 1.27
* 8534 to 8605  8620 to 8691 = 1.16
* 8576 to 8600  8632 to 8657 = 1.13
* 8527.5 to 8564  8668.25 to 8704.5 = 1.21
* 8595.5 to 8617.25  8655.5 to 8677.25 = 1.07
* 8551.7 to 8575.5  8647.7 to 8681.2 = 1.20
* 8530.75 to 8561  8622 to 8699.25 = 1.24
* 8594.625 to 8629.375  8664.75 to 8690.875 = 1.05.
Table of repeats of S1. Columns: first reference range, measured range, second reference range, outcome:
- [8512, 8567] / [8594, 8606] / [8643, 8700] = 0.01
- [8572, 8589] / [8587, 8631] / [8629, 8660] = 0.04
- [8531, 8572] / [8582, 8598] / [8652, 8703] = -0.10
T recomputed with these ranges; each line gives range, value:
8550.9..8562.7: 9.48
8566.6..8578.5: 9.84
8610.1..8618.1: 12.2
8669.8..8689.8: 10.6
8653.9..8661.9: 11.5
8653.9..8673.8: 11.6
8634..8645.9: 11.9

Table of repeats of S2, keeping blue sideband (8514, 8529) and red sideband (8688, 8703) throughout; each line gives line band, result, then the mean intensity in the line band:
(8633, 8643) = -1.3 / 11.9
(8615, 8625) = -0.4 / 10.9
